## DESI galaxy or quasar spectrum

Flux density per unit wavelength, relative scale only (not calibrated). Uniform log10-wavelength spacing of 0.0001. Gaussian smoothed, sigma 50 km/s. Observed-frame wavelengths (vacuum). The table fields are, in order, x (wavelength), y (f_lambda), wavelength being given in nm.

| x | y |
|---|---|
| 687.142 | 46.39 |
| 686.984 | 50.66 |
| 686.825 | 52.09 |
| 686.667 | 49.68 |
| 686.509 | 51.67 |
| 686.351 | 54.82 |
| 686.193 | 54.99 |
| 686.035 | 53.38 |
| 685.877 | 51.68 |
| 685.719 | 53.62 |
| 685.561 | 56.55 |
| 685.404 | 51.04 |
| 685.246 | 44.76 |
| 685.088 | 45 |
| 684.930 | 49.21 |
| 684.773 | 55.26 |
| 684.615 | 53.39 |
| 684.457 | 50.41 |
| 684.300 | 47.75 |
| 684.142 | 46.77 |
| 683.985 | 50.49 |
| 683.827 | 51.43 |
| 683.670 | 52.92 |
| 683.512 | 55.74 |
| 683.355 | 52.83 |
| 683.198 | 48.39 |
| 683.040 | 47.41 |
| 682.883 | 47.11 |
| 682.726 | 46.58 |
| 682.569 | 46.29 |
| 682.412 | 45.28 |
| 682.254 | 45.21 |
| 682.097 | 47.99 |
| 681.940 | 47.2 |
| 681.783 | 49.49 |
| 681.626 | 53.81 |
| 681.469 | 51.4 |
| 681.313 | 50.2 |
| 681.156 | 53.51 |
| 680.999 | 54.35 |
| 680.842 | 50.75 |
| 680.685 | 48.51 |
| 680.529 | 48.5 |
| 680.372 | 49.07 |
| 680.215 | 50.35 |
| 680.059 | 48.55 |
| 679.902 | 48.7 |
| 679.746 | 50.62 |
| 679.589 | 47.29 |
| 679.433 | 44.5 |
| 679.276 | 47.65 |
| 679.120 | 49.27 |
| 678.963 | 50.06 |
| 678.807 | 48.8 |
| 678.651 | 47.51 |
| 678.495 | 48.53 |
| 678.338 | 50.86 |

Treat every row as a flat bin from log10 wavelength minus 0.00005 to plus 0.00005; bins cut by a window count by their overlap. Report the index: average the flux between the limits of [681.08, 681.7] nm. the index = 52.3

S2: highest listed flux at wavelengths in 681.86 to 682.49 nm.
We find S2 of 47.99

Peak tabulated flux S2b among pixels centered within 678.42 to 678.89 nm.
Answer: 48.8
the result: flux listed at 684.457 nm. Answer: 50.41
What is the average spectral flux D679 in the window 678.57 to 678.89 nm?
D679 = 48.3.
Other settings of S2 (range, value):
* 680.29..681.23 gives 54.35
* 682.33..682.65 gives 46.29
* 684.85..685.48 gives 51.04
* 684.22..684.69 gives 53.39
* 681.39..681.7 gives 53.81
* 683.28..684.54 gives 55.74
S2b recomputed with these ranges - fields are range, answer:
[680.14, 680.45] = 50.35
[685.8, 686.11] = 53.38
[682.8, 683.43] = 52.83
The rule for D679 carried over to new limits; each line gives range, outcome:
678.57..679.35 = 48.7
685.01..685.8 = 50.2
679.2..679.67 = 46.4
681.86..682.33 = 46.8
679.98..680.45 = 49.3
